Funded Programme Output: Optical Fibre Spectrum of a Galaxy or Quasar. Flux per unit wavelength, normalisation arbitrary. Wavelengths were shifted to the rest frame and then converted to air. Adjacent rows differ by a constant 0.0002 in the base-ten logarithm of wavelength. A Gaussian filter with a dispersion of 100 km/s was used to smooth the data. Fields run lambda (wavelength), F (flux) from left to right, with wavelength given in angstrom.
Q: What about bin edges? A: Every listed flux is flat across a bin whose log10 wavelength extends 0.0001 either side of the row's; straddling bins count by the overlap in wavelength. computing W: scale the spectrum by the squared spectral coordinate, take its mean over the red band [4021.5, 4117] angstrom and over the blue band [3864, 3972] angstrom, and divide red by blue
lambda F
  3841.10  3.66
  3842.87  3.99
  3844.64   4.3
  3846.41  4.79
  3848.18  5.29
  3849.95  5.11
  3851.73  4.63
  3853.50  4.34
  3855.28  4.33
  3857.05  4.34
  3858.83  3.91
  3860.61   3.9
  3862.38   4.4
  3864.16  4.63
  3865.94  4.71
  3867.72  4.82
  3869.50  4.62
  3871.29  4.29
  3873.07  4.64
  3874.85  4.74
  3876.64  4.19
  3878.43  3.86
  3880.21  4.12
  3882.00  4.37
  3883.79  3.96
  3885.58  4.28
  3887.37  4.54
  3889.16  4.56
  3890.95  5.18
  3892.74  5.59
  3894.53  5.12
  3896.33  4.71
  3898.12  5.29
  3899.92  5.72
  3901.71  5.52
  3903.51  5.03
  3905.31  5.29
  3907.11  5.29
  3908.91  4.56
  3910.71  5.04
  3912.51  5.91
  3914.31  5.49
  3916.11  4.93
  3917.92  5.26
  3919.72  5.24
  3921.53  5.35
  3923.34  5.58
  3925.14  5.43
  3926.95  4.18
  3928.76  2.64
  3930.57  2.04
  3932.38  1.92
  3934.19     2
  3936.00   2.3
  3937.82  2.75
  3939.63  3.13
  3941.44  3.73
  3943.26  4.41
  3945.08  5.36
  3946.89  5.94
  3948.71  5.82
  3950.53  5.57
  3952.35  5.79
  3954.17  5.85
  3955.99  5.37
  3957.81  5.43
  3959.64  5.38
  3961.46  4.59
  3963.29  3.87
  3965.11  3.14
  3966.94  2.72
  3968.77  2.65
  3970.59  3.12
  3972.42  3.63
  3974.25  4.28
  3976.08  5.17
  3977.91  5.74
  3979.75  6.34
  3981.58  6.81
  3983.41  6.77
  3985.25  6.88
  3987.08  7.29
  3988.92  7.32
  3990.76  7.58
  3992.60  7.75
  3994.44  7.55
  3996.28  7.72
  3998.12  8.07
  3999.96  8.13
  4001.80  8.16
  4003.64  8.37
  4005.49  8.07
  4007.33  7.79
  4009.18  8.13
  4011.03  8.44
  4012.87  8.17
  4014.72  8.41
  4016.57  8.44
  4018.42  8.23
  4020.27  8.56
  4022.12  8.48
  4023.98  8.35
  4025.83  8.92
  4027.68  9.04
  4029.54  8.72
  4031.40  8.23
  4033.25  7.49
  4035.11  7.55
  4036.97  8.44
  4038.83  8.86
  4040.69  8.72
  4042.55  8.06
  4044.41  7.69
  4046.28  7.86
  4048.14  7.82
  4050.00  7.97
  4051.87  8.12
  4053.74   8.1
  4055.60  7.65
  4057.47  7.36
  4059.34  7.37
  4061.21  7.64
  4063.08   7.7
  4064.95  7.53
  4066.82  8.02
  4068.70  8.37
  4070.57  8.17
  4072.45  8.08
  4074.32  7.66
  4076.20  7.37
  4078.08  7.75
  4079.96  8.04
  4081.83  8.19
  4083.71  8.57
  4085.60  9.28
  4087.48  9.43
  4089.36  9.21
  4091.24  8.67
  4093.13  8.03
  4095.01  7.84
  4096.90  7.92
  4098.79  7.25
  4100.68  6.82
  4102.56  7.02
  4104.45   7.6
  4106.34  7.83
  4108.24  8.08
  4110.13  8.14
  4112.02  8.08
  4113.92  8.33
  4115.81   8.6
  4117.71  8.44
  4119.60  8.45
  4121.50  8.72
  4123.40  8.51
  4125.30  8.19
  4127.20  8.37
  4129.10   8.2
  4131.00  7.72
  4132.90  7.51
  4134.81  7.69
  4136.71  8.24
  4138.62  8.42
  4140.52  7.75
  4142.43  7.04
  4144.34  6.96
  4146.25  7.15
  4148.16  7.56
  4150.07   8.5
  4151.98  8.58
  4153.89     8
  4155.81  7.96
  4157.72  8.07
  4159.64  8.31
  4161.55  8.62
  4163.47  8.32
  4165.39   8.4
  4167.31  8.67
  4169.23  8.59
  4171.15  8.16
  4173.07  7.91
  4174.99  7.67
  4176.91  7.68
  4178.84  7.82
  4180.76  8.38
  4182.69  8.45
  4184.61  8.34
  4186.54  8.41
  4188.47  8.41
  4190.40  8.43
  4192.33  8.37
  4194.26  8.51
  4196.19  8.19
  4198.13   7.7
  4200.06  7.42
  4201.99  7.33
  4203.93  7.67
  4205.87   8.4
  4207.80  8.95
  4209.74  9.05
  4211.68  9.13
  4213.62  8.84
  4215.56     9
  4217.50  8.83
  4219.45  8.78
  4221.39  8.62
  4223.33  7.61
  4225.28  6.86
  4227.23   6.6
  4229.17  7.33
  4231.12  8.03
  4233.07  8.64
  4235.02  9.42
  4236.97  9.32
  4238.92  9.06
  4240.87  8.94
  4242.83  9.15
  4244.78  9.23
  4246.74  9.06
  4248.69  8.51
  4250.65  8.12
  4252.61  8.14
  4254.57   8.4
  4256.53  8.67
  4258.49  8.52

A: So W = 1.93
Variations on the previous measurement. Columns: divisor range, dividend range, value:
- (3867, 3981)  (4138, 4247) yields 2.06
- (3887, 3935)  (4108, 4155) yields 1.90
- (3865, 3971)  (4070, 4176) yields 1.98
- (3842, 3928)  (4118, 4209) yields 1.95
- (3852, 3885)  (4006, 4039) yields 2.07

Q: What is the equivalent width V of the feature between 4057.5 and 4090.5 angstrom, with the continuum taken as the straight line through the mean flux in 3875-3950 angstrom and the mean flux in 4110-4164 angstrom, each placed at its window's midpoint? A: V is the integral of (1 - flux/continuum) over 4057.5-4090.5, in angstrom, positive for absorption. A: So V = -4.8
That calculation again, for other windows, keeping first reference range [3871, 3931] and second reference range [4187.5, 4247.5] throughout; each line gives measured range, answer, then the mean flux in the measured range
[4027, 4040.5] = -4.3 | 8.34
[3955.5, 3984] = 4.7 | 4.66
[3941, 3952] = 0.2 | 5.23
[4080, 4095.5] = -3.8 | 8.65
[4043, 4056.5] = -2.9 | 7.9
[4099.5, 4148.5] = -3.8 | 7.9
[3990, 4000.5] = -3.4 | 7.79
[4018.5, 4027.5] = -3.5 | 8.59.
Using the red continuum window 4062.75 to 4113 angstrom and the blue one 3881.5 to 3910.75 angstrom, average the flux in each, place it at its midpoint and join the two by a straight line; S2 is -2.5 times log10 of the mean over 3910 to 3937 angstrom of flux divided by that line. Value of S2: 0.26 mag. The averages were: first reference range 4.95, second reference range 8.03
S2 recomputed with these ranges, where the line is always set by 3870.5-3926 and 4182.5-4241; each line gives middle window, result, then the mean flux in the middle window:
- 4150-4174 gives -0.07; 8.31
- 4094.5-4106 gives -0.04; 7.41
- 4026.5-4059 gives -0.24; 8.09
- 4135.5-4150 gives -0.01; 7.65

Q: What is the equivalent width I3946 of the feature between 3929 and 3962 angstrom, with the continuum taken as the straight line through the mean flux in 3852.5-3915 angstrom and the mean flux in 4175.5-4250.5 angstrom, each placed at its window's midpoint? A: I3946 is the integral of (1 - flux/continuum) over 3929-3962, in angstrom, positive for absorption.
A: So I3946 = 7.1 angstrom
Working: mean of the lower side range 4.72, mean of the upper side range 8.37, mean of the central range 4.27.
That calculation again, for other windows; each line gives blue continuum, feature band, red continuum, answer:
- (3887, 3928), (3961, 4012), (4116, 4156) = -1.0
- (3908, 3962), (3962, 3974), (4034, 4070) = 4.8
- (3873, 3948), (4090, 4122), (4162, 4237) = -4.3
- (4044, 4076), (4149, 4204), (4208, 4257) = 0.9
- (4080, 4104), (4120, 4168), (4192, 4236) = 0.8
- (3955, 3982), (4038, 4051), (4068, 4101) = -2.3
